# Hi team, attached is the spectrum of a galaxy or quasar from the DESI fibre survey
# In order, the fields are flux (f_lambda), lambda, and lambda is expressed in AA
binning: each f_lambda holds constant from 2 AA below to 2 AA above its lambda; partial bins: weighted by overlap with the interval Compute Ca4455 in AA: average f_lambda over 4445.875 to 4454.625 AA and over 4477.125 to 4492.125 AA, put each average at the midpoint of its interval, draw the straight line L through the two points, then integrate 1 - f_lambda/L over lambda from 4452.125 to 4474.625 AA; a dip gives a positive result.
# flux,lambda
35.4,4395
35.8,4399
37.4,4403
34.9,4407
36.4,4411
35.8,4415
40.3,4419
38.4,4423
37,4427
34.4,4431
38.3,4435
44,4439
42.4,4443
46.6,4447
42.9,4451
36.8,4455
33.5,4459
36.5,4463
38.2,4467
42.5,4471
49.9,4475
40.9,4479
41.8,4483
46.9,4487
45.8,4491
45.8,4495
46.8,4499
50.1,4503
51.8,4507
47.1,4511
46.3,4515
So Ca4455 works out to 2.5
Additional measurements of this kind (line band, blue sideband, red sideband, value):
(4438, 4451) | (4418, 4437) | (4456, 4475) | -2.0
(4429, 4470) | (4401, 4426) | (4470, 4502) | 1.7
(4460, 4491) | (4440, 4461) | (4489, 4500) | 1.0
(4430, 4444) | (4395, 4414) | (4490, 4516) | 0.0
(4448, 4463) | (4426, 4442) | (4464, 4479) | 1.0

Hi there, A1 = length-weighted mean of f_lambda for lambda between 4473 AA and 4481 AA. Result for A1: 45.4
